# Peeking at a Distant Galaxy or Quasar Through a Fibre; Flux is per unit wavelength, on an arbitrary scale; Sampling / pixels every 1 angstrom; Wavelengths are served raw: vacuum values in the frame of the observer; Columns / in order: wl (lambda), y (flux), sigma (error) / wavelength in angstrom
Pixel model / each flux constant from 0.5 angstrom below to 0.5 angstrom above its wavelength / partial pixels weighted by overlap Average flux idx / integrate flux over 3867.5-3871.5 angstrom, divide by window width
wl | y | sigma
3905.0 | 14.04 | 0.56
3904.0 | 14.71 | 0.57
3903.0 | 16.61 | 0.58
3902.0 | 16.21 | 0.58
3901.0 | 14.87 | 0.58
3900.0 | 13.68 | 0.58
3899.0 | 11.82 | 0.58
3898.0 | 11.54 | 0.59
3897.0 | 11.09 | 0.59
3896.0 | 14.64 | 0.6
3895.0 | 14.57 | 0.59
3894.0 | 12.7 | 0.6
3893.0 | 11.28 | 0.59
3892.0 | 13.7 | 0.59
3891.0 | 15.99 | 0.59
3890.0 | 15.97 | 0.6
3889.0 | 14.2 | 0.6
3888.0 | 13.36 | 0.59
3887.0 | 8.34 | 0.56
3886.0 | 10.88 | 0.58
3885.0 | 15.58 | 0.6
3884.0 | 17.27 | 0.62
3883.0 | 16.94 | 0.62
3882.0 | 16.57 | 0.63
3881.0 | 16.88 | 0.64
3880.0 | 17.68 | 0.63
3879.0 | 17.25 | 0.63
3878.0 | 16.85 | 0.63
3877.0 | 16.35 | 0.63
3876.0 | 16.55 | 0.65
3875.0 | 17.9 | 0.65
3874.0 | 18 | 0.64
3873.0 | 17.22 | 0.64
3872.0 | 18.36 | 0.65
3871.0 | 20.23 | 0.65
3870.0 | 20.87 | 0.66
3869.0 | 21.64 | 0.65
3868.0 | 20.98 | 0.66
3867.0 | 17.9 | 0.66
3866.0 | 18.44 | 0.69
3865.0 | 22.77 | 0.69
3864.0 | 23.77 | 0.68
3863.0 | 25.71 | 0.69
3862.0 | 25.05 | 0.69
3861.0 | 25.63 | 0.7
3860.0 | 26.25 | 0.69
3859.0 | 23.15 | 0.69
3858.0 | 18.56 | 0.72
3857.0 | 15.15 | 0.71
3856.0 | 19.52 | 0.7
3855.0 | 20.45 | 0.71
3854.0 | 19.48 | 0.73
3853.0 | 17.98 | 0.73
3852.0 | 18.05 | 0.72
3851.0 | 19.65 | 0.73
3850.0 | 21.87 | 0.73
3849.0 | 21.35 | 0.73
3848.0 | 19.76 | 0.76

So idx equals 20.9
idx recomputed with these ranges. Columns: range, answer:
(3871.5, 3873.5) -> 17.8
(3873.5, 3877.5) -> 17.2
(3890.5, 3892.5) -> 14.8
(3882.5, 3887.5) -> 13.8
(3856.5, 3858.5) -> 16.9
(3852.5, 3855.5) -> 19.3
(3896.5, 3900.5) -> 12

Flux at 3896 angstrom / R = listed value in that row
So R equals 14.64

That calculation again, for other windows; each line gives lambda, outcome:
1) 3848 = 19.76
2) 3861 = 25.63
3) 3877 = 16.35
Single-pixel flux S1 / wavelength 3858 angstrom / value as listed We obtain 18.56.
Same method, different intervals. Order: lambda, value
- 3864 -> 23.77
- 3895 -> 14.57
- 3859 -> 23.15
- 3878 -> 16.85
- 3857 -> 15.15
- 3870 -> 20.87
